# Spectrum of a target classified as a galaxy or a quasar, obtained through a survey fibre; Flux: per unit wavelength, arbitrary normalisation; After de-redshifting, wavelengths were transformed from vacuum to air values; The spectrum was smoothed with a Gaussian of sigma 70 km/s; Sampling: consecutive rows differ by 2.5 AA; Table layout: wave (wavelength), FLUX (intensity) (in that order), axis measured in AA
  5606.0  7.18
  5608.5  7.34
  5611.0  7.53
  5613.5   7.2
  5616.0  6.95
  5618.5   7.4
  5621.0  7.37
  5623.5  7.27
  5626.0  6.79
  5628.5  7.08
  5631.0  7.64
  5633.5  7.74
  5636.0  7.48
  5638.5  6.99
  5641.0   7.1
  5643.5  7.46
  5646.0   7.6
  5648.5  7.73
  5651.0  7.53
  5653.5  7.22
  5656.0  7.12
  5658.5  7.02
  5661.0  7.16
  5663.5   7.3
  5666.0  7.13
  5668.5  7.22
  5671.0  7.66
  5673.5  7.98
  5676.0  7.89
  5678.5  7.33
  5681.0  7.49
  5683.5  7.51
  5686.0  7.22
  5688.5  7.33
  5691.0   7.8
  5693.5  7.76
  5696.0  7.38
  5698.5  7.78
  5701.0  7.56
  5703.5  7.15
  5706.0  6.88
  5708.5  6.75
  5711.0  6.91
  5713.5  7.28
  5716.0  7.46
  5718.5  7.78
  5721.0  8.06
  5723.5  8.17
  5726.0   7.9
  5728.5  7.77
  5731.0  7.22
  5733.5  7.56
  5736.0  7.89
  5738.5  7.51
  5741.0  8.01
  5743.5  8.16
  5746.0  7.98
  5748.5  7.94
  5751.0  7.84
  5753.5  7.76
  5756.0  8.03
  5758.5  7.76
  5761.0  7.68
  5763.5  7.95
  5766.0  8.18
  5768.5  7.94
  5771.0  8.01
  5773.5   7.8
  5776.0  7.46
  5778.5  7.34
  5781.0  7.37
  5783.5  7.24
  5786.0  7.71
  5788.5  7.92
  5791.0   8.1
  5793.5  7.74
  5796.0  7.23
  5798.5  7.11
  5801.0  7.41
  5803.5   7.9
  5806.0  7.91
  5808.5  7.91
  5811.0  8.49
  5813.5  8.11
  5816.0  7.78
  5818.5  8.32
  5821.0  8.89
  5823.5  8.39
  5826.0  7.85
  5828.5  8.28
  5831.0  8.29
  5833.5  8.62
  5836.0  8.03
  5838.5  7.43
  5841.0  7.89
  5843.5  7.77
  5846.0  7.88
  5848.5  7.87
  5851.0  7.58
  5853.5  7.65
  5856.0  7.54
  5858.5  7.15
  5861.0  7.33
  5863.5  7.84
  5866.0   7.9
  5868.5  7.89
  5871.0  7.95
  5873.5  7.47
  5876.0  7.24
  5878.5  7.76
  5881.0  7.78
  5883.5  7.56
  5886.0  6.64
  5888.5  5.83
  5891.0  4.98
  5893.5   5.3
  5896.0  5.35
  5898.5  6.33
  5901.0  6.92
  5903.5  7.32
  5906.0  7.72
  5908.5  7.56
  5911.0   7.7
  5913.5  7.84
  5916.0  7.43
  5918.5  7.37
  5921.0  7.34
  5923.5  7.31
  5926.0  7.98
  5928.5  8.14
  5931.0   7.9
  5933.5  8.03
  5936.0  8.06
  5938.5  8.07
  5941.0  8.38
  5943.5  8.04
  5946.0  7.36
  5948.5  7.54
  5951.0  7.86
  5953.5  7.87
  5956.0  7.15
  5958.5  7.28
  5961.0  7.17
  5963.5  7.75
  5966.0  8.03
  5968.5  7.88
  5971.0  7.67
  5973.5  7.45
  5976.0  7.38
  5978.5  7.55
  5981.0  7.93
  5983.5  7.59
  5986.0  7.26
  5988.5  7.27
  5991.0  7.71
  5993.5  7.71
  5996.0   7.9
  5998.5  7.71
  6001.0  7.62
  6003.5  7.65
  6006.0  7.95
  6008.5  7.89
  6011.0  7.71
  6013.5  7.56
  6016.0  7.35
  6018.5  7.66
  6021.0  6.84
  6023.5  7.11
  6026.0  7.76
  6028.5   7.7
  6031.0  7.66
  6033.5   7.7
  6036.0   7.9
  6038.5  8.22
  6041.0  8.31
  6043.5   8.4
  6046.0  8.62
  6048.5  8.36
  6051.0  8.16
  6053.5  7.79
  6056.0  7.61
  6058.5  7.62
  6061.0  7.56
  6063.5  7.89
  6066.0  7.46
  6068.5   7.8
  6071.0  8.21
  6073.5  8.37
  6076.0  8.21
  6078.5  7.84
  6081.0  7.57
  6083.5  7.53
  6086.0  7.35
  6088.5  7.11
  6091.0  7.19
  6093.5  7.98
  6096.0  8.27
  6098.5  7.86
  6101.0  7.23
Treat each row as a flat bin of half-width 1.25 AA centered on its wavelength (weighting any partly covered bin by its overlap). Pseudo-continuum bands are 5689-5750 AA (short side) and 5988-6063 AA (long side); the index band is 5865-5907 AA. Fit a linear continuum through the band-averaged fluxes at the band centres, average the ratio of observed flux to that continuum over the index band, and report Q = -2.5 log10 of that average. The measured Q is 0.11 mag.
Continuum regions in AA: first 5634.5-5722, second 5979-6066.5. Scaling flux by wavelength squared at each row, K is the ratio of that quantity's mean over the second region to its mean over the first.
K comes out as 1.2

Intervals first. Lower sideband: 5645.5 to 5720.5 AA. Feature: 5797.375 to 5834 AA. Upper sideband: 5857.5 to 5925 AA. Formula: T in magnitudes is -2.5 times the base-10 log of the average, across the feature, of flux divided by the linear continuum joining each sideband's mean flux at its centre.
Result -0.119 mag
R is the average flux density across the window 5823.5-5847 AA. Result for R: 8.03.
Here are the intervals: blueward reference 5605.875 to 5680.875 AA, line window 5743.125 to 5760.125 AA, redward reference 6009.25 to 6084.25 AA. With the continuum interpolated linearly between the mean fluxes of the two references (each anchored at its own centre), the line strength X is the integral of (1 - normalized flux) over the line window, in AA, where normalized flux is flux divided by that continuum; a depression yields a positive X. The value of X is -1.0 AA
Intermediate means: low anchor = 7.35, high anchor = 7.82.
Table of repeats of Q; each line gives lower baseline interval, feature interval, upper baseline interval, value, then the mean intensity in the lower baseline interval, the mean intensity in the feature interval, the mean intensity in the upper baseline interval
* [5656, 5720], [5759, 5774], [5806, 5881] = -0.04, 7.39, 7.92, 7.9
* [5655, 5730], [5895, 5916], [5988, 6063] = 0.08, 7.46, 7.13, 7.77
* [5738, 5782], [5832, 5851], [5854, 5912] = -0.08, 7.83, 7.91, 7.09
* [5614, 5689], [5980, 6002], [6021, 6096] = 0.02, 7.36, 7.63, 7.82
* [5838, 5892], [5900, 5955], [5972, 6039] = -0.03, 7.42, 7.72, 7.61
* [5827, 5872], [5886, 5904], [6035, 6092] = 0.29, 7.83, 5.99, 7.88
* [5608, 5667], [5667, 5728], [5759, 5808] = -0.01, 7.3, 7.51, 7.69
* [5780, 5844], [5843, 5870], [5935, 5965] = 0.02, 7.91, 7.67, 7.71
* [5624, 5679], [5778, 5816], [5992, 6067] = -0.03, 7.37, 7.71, 7.78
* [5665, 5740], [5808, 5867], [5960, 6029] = -0.06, 7.51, 7.95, 7.6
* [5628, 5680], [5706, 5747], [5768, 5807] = -0.01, 7.4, 7.63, 7.63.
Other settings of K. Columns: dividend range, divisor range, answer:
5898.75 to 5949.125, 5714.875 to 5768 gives 1.04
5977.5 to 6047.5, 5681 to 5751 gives 1.13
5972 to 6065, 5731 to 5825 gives 1.07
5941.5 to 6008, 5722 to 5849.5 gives 1.03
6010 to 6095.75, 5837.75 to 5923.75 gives 1.13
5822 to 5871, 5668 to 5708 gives 1.11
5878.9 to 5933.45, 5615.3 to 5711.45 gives 1.05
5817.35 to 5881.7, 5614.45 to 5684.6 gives 1.15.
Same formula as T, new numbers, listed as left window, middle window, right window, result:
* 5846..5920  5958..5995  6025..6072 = 0.005 mag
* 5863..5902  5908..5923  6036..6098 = -0.067 mag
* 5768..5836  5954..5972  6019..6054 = 0.045 mag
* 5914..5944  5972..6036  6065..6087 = 0.033 mag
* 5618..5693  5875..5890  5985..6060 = 0.077 mag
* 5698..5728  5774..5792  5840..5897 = -0.033 mag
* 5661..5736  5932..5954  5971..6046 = -0.037 mag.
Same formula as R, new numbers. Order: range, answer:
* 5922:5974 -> 7.76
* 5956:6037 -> 7.6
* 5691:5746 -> 7.58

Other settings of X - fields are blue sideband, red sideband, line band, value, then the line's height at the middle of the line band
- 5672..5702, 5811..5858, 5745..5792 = 0.19 AA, 7.82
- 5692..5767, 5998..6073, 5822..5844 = -1.05 AA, 7.71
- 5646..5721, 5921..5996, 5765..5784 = -0.44 AA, 7.5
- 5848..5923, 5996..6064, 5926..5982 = -2.07 AA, 7.48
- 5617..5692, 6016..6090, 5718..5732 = -0.70 AA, 7.46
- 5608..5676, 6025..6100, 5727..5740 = -0.26 AA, 7.46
